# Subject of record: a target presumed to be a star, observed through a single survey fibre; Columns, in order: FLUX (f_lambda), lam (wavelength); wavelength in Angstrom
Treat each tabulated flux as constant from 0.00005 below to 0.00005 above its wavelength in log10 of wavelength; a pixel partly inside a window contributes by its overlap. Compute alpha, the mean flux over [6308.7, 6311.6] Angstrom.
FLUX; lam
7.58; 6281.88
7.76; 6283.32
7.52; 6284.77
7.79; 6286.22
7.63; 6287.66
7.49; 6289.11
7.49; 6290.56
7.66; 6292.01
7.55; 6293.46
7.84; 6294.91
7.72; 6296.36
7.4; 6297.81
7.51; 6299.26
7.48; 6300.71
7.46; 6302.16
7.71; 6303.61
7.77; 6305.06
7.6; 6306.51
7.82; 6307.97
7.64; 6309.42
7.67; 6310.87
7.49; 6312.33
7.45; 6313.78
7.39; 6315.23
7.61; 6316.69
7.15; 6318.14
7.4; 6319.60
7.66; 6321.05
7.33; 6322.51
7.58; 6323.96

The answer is 7.65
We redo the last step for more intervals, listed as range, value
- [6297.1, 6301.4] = 7.47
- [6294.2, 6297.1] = 7.78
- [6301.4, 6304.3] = 7.59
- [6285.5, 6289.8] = 7.65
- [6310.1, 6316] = 7.5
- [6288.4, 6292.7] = 7.54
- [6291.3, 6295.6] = 7.68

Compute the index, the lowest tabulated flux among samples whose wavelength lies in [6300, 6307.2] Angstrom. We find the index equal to 7.46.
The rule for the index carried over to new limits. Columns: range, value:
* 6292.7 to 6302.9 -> 7.4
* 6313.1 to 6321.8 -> 7.15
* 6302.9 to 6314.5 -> 7.45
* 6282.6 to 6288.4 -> 7.52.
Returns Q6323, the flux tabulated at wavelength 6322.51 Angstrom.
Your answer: 7.33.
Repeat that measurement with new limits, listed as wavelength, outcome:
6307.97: 7.82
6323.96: 7.58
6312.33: 7.49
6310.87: 7.67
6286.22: 7.79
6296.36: 7.72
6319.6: 7.4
